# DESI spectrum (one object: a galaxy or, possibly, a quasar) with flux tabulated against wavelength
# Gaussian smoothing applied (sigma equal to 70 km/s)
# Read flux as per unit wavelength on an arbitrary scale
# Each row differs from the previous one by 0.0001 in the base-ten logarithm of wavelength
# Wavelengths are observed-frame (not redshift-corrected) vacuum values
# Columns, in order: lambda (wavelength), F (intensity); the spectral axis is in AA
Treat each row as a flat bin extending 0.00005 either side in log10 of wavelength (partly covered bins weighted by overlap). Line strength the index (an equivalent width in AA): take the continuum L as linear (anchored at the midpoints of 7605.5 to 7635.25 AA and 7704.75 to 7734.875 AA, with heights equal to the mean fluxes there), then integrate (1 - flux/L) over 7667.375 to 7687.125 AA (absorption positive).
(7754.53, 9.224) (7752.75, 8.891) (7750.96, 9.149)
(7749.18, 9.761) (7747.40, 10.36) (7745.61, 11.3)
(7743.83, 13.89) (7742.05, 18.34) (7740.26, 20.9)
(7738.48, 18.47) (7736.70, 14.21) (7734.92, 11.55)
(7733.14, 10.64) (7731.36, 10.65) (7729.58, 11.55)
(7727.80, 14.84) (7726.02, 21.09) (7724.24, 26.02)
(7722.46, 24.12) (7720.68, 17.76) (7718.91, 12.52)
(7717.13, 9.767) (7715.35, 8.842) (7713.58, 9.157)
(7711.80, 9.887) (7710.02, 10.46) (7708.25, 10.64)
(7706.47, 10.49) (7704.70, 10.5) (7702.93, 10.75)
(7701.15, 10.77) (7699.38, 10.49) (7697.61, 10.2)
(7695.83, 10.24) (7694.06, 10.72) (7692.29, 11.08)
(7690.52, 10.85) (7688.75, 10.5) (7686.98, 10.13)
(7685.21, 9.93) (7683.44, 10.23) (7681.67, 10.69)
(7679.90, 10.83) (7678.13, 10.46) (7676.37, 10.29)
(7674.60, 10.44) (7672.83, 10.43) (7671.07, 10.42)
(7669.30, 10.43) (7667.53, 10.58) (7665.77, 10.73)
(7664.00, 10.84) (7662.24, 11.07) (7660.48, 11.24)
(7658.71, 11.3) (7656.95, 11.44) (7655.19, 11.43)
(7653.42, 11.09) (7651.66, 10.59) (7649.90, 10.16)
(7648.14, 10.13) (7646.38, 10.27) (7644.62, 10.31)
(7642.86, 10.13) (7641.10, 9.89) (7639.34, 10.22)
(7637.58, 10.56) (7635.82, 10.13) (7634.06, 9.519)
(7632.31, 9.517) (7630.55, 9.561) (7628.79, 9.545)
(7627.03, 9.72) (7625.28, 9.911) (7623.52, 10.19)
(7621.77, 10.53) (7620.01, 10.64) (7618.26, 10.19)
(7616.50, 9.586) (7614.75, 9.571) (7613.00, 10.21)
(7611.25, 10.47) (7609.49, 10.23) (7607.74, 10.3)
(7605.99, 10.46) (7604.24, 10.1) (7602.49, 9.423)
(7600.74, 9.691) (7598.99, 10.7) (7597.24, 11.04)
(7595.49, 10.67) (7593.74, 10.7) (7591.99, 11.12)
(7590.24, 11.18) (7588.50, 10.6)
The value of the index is 2.6 AA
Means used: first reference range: 10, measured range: 10.4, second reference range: 13.5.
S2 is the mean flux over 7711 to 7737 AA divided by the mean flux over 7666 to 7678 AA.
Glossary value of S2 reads 1.36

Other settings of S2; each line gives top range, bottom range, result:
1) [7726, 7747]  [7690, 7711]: 1.36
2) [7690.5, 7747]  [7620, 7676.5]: 1.27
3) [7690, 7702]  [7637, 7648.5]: 1.04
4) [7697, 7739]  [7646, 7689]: 1.23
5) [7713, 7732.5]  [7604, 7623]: 1.48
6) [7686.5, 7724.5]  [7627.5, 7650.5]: 1.19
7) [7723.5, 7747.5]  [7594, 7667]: 1.49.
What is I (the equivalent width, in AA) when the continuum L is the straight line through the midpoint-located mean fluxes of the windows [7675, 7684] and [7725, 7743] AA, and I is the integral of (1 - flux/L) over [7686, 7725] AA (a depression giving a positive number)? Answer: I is 2.6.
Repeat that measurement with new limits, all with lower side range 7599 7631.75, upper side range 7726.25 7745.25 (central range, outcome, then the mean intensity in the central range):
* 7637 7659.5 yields 1.43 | 10.6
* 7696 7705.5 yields 1.99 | 10.5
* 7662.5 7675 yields 1.54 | 10.6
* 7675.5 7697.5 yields 3.91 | 10.5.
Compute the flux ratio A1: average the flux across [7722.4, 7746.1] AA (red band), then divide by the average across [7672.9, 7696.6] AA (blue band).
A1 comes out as 1.53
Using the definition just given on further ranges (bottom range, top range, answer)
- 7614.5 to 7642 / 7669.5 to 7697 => 1.05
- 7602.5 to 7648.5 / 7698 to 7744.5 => 1.37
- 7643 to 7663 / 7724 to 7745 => 1.45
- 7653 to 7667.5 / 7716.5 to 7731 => 1.54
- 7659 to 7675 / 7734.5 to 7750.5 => 1.33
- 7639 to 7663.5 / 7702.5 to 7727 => 1.29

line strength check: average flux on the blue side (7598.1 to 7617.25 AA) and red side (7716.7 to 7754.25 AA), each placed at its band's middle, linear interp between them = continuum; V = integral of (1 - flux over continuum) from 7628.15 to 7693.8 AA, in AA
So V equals 8.0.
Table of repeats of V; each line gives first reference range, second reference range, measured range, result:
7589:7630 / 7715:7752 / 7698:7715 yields 4.2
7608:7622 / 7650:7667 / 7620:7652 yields 1.6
